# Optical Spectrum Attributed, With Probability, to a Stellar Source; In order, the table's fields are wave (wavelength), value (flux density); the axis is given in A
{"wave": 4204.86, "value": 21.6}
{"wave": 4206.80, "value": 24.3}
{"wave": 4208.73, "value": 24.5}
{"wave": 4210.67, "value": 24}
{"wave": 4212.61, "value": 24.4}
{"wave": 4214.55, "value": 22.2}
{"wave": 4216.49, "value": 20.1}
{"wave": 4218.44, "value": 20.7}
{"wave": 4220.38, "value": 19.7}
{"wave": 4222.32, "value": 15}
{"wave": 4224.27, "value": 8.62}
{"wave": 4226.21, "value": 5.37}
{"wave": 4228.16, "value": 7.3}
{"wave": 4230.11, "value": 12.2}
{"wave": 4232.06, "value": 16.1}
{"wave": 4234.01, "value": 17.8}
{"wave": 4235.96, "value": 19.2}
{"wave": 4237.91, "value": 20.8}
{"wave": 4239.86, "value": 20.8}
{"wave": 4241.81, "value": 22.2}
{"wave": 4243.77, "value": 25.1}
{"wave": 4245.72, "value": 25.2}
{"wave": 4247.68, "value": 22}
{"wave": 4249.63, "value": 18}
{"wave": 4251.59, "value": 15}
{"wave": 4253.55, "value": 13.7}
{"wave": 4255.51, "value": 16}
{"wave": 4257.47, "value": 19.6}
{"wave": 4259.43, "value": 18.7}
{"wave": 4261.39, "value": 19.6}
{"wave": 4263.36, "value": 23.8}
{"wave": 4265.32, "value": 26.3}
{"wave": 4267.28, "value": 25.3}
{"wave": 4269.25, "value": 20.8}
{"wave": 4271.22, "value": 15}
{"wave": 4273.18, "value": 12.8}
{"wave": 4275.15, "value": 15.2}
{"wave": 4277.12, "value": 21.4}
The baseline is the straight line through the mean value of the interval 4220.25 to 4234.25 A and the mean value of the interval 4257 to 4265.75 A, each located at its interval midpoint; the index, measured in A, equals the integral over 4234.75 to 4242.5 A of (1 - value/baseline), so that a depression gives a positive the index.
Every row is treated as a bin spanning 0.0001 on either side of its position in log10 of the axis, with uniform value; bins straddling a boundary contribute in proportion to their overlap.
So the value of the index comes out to -2.8 A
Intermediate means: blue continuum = 12.1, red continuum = 21.4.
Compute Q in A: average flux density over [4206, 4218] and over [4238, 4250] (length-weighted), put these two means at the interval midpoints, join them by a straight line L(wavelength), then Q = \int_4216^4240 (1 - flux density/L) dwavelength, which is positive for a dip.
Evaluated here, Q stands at 7.7 A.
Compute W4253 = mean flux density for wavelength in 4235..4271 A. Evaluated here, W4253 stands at 20.6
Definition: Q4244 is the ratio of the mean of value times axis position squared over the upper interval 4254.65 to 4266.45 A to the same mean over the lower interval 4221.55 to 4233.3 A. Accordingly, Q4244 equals 1.9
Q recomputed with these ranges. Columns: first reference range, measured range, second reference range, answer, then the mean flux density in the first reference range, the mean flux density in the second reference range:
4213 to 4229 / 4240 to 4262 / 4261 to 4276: -1.81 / 15.3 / 19.9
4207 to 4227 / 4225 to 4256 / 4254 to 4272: 3.81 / 18.8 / 20.4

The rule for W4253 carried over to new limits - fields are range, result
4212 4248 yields 18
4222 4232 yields 9.93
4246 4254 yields 18.1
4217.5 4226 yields 15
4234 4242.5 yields 20.4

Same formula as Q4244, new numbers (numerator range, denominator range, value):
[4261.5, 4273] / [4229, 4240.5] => 1.23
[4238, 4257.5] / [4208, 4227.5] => 1.11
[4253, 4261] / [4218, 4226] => 1.20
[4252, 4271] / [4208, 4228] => 1.14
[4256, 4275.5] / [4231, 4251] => 0.97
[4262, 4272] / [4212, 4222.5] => 1.11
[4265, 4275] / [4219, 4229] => 1.69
